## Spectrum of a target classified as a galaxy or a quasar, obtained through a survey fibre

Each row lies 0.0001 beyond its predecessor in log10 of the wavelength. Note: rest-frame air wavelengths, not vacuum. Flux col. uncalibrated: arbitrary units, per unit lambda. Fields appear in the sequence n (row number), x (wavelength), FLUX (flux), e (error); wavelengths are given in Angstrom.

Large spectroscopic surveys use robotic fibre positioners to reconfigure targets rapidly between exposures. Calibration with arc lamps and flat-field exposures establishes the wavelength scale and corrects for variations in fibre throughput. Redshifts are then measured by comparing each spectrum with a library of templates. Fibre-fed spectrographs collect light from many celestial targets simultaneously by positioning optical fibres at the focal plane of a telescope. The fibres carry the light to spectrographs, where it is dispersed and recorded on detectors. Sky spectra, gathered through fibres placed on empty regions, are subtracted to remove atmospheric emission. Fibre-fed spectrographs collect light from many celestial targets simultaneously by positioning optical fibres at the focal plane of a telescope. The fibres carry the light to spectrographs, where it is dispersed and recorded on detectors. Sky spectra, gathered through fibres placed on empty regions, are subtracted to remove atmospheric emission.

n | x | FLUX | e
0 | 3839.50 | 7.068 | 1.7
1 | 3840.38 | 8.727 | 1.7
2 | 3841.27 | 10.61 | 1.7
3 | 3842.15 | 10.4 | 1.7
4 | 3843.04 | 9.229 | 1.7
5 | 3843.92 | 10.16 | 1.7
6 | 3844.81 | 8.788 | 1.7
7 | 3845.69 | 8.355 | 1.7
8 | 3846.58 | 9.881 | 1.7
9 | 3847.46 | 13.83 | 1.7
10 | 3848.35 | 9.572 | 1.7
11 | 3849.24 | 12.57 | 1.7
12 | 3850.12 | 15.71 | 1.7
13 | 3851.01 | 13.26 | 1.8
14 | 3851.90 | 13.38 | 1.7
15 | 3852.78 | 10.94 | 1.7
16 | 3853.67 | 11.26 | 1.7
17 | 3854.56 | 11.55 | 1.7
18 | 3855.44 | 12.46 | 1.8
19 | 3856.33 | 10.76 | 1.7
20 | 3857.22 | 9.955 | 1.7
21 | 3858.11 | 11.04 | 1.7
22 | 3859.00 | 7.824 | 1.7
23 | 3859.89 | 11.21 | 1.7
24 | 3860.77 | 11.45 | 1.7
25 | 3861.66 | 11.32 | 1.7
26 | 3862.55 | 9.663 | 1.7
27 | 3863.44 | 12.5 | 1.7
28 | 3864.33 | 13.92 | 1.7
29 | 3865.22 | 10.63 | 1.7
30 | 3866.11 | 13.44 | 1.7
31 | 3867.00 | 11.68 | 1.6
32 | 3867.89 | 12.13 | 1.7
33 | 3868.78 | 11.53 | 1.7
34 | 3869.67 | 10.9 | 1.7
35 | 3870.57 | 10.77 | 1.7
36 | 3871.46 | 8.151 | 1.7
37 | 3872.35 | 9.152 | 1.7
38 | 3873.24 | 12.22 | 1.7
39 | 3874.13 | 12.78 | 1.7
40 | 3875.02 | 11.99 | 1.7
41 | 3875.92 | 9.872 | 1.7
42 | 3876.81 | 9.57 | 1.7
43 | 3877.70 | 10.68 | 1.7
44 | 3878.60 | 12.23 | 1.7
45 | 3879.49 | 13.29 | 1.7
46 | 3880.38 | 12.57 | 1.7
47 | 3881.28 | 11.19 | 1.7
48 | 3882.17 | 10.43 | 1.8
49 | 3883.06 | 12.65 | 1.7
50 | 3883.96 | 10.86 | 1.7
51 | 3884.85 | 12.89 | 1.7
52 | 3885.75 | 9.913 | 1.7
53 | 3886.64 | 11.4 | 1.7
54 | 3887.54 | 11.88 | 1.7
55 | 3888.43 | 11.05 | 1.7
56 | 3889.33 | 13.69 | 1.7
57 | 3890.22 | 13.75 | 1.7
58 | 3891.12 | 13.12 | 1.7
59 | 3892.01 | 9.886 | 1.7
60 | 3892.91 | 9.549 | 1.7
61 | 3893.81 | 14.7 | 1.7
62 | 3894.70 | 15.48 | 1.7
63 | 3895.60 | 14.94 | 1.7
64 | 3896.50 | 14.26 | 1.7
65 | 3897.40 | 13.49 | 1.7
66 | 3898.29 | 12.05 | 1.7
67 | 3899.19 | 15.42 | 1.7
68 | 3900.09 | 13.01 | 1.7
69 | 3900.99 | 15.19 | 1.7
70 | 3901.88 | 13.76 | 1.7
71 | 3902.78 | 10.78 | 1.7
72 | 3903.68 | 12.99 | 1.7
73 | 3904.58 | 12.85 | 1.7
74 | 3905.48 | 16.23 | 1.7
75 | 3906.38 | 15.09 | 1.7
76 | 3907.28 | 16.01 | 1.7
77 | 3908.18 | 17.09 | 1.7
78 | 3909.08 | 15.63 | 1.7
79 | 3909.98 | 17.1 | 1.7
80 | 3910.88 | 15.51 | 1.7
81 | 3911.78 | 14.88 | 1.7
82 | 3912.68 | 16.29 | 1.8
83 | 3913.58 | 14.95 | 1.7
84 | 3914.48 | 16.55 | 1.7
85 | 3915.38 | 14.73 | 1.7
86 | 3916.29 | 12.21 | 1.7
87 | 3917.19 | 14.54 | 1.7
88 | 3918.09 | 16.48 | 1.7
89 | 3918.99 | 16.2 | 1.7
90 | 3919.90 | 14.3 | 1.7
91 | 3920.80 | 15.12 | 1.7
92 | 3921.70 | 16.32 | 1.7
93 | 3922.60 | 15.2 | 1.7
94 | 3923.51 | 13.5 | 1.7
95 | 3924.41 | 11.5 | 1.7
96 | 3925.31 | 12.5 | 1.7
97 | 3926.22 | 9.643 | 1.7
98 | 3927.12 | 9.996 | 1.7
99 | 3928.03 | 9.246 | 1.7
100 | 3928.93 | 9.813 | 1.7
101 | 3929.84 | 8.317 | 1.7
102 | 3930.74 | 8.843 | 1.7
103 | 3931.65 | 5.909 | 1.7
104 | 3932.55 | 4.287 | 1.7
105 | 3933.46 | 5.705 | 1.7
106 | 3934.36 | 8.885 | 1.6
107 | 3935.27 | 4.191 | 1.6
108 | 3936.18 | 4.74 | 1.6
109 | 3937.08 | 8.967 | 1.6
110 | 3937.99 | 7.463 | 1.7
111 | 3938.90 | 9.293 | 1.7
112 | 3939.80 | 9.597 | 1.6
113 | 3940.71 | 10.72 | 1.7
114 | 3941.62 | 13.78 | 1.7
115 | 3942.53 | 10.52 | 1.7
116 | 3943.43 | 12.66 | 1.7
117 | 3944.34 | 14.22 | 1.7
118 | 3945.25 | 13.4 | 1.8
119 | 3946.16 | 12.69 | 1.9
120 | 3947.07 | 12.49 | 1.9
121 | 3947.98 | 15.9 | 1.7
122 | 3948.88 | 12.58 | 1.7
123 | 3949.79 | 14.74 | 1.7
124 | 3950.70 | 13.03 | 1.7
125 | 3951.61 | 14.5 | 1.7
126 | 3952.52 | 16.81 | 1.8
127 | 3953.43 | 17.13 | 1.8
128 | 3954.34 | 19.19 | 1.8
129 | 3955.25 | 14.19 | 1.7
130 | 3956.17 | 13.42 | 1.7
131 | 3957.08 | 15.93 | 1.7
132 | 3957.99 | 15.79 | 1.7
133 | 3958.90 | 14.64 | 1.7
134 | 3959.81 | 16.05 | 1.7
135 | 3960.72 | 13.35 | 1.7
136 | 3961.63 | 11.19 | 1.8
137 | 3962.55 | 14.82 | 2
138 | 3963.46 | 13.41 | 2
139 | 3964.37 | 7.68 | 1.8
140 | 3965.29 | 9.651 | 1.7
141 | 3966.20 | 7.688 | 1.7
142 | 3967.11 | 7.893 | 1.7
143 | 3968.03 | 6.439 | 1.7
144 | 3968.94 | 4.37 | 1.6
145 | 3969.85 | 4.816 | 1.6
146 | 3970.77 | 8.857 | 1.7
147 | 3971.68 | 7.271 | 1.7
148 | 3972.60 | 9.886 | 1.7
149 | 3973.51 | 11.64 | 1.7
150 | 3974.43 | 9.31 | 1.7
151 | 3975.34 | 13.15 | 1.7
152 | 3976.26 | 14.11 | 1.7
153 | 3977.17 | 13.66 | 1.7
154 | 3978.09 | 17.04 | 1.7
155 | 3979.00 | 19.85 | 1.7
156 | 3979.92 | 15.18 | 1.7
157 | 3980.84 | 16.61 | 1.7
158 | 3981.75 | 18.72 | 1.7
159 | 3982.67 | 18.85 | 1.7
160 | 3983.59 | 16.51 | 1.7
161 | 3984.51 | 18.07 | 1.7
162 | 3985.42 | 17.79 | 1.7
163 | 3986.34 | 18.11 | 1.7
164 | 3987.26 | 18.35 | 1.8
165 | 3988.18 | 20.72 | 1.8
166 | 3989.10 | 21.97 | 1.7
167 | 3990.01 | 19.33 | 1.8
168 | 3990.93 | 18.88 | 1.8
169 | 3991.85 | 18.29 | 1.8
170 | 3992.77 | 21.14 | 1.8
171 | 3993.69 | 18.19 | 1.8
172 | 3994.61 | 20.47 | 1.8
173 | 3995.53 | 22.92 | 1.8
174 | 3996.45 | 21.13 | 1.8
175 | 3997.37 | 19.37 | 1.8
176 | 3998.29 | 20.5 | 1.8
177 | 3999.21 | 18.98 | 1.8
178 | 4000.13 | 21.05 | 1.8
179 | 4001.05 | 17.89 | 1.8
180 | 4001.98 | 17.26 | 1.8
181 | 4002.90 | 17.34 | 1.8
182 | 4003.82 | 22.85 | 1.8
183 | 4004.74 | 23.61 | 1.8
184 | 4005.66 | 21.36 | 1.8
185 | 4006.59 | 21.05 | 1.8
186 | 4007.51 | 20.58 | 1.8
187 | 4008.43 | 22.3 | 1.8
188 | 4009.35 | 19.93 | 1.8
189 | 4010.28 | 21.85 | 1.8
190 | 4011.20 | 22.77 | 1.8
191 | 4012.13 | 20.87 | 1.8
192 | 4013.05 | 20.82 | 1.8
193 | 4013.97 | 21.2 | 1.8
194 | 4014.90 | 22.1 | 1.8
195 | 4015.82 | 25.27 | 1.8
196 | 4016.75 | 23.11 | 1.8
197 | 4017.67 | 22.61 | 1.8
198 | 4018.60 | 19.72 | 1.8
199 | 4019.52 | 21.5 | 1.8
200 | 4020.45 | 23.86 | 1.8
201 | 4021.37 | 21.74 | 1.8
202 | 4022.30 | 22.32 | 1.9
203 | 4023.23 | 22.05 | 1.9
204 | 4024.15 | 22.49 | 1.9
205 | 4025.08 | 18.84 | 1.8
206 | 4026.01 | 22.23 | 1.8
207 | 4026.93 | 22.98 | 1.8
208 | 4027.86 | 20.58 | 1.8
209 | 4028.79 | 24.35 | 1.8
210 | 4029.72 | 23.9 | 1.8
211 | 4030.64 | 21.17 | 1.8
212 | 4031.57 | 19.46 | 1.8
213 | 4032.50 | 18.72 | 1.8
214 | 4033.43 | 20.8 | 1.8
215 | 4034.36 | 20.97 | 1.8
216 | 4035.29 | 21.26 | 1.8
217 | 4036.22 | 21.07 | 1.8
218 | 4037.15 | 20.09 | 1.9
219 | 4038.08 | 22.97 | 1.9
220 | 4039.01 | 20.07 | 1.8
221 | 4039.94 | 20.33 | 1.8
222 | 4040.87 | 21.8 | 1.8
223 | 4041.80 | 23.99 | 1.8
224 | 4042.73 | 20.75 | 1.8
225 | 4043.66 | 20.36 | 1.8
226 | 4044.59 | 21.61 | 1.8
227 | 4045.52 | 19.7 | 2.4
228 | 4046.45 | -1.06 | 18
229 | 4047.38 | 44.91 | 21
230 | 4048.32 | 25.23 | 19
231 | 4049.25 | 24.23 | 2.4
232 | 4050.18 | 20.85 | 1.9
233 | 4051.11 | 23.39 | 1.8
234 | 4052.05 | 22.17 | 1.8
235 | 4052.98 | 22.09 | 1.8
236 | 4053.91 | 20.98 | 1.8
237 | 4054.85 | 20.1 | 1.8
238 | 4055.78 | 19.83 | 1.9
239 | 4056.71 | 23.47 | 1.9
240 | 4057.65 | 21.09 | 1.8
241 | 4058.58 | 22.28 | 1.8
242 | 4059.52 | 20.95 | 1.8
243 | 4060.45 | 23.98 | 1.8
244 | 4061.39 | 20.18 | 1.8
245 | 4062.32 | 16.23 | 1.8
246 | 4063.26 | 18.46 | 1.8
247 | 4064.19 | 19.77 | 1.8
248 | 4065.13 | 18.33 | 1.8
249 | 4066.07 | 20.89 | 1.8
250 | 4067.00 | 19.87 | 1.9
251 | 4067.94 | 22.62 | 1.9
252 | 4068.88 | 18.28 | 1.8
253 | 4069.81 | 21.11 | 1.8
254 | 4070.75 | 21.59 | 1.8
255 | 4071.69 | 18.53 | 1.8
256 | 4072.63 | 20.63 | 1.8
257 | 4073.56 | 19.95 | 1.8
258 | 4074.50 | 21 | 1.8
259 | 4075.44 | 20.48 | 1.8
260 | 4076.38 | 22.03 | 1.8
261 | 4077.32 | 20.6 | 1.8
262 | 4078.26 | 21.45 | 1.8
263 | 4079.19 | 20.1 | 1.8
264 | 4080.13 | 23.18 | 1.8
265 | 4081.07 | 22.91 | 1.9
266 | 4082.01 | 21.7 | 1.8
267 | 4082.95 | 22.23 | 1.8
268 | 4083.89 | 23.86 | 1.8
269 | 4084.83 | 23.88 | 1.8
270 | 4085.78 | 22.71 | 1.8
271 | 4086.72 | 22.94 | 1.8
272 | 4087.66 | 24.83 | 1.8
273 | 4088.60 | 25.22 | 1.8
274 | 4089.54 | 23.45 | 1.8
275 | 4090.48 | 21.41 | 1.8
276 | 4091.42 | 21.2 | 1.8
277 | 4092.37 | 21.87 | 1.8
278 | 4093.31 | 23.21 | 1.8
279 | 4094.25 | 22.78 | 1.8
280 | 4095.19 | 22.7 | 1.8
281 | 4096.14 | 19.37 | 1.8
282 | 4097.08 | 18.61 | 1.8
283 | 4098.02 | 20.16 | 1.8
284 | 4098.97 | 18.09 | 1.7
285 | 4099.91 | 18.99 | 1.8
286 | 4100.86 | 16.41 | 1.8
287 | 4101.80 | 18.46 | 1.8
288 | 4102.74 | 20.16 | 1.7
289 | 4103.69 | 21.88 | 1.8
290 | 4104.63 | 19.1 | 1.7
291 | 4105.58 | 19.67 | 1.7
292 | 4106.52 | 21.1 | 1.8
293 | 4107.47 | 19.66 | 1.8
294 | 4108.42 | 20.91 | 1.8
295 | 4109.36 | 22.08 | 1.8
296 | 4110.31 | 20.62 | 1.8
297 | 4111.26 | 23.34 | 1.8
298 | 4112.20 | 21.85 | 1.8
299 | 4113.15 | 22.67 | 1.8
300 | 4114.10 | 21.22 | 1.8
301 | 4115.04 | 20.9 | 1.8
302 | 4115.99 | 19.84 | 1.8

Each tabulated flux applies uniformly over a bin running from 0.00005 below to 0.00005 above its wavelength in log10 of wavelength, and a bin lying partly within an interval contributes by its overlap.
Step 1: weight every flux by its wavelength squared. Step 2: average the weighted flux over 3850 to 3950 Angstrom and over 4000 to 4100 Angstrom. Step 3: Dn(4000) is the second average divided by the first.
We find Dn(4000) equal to 1.90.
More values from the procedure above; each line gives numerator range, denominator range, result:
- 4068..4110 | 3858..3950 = 1.91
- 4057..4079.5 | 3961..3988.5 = 1.64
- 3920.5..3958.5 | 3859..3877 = 1.09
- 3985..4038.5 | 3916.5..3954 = 1.87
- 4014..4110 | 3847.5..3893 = 2.04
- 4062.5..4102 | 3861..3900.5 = 1.95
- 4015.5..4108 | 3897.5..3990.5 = 1.72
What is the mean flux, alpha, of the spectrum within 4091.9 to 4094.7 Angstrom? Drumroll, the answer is 22.7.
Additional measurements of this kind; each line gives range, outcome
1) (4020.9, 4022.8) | 22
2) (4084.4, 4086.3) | 23.2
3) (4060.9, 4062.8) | 18.2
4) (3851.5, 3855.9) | 11.9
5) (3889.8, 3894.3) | 12.2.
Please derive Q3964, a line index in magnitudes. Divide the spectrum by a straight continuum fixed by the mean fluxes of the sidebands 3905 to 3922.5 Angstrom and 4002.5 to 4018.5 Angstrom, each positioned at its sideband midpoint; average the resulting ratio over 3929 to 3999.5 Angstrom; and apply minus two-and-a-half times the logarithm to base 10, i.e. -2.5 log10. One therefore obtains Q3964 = 0.36 mag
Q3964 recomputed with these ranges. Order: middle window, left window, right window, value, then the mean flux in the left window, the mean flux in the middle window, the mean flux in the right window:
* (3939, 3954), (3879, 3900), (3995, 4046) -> 0.22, 12.6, 13.4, 21.3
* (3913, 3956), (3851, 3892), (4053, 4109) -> 0.18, 11.5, 12.1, 21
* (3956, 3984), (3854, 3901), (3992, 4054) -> 0.39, 11.8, 12.5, 21.4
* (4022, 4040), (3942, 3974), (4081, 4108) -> -0.24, 12.2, 21.3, 21.3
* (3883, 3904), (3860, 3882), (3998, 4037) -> 0.01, 11.4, 12.8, 21.3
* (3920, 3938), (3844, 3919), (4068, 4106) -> 0.44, 12.5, 9.65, 21.2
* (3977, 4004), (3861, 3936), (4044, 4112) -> -0.12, 12.3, 18.9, 21.2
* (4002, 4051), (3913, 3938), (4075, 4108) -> -0.24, 11.2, 21.6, 21.3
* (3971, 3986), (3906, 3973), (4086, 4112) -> -0.03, 12.1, 14.8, 21.1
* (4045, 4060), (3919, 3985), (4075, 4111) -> -0.17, 12.1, 21.9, 21.3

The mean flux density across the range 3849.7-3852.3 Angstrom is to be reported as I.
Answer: 14.1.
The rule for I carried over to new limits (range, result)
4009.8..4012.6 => 21.8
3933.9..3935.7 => 6.57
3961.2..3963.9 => 13.1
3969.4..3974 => 8.49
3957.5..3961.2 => 15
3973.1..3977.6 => 12.4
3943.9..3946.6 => 13.4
